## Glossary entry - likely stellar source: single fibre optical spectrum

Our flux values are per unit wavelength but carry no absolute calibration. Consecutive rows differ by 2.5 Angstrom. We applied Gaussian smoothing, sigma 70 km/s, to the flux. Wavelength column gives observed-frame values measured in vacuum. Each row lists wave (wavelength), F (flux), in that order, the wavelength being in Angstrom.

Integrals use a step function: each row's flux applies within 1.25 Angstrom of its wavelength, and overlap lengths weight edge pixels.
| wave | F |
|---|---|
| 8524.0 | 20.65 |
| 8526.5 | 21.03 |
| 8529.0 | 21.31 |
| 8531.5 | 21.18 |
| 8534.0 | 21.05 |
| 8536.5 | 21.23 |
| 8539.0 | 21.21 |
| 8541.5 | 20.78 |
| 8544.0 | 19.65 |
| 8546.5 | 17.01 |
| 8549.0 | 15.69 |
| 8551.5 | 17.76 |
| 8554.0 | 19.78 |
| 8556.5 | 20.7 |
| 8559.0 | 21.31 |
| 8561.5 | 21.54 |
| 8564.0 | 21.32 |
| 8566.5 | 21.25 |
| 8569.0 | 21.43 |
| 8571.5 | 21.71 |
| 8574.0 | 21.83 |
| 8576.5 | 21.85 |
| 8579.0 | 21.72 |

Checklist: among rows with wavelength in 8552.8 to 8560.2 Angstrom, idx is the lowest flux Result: 19.78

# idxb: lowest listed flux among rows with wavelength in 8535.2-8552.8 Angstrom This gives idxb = 15.69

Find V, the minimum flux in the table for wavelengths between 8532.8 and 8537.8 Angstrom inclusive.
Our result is 21.05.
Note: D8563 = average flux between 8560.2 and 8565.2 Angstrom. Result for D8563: 21.4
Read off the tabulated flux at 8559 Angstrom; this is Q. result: 21.31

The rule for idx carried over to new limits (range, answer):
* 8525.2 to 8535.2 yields 21.03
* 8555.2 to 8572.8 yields 20.7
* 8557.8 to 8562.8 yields 21.31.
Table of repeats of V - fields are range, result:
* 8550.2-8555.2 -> 17.76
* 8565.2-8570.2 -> 21.25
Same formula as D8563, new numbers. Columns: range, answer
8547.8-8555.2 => 17.7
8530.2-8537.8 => 21.2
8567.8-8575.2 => 21.7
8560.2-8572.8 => 21.5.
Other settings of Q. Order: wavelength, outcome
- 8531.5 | 21.18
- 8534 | 21.05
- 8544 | 19.65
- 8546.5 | 17.01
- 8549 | 15.69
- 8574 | 21.83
